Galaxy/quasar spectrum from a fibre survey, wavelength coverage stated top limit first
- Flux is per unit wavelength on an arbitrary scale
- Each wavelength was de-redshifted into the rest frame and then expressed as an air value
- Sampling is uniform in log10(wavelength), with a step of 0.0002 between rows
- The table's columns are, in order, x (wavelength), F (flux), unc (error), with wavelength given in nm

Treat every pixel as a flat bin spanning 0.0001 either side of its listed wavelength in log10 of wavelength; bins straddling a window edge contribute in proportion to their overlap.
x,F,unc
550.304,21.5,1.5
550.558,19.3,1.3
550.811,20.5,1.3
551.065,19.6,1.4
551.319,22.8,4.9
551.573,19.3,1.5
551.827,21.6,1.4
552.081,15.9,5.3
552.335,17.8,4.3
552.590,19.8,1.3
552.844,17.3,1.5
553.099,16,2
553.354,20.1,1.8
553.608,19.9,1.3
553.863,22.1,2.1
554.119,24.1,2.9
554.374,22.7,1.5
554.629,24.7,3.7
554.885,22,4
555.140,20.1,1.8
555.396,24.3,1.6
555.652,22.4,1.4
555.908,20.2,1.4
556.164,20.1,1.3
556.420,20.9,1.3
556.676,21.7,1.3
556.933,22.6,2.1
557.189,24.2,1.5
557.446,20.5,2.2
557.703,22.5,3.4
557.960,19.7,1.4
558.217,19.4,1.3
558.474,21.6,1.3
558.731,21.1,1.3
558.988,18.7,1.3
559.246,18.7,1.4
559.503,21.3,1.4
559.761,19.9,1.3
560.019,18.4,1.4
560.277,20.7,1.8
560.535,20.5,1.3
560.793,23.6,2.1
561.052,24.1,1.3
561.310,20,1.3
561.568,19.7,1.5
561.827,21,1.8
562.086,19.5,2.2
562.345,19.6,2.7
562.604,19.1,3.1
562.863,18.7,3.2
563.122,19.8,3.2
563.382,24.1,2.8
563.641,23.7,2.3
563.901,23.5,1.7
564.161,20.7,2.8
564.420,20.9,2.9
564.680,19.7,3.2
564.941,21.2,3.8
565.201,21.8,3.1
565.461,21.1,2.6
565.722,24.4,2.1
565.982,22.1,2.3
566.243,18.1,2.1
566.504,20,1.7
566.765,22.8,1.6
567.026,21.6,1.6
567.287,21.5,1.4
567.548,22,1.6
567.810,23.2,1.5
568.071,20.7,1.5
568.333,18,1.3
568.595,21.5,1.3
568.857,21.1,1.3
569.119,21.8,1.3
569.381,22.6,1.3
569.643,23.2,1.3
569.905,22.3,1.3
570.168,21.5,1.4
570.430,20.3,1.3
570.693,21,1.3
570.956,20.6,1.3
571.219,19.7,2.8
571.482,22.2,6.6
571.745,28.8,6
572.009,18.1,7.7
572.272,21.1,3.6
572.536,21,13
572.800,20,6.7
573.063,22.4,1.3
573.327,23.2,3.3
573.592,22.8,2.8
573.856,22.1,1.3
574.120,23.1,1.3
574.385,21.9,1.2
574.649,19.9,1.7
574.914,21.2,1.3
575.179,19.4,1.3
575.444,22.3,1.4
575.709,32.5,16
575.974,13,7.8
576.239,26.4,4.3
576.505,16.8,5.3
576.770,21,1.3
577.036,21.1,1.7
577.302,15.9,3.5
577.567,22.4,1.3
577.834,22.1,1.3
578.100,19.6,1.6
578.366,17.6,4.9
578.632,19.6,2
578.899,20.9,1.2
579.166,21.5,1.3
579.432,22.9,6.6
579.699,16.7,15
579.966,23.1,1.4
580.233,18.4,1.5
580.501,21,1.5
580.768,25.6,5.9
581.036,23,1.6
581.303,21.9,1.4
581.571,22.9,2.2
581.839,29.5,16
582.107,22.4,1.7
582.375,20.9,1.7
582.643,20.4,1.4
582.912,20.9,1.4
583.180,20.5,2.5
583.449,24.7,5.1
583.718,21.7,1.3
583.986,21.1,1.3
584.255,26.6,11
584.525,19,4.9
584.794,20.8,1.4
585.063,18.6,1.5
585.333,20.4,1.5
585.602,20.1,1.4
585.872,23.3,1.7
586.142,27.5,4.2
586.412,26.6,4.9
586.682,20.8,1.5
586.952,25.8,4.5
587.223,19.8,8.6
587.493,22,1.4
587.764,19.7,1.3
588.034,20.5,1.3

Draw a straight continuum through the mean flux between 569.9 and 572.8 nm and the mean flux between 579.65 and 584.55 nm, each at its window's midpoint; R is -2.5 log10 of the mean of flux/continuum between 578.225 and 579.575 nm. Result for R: 0.08 mag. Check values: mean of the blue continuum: 21.4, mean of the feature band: 20.5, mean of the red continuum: 22.3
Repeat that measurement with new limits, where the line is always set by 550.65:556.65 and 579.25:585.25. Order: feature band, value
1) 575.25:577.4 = 0.02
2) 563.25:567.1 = -0.03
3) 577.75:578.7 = 0.11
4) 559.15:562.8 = 0.03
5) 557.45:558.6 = 0.00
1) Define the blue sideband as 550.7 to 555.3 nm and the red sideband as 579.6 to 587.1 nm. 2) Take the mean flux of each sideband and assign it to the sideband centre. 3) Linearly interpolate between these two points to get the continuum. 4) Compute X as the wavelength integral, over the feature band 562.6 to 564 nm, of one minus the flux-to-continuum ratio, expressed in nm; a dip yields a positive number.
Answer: -0.04 nm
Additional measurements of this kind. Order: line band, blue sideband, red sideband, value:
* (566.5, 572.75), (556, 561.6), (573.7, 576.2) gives 0.012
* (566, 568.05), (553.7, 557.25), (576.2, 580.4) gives -0.010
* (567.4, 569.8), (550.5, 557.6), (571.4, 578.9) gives -0.046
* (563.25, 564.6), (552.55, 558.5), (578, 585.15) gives -0.072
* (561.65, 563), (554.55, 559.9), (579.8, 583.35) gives 0.118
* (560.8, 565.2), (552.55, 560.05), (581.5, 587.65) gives 0.050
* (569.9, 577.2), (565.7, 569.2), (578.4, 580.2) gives -0.262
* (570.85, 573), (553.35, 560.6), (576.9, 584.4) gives -0.001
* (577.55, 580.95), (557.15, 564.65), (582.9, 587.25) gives 0.174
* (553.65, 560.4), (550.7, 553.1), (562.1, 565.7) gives -0.441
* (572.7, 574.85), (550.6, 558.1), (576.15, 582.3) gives -0.068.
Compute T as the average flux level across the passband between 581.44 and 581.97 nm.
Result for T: 26.2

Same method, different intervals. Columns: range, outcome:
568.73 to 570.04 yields 22.2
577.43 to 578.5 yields 20.4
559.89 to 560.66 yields 19.9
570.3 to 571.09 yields 20.6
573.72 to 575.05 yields 21.6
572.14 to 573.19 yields 21.1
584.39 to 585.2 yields 19.5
